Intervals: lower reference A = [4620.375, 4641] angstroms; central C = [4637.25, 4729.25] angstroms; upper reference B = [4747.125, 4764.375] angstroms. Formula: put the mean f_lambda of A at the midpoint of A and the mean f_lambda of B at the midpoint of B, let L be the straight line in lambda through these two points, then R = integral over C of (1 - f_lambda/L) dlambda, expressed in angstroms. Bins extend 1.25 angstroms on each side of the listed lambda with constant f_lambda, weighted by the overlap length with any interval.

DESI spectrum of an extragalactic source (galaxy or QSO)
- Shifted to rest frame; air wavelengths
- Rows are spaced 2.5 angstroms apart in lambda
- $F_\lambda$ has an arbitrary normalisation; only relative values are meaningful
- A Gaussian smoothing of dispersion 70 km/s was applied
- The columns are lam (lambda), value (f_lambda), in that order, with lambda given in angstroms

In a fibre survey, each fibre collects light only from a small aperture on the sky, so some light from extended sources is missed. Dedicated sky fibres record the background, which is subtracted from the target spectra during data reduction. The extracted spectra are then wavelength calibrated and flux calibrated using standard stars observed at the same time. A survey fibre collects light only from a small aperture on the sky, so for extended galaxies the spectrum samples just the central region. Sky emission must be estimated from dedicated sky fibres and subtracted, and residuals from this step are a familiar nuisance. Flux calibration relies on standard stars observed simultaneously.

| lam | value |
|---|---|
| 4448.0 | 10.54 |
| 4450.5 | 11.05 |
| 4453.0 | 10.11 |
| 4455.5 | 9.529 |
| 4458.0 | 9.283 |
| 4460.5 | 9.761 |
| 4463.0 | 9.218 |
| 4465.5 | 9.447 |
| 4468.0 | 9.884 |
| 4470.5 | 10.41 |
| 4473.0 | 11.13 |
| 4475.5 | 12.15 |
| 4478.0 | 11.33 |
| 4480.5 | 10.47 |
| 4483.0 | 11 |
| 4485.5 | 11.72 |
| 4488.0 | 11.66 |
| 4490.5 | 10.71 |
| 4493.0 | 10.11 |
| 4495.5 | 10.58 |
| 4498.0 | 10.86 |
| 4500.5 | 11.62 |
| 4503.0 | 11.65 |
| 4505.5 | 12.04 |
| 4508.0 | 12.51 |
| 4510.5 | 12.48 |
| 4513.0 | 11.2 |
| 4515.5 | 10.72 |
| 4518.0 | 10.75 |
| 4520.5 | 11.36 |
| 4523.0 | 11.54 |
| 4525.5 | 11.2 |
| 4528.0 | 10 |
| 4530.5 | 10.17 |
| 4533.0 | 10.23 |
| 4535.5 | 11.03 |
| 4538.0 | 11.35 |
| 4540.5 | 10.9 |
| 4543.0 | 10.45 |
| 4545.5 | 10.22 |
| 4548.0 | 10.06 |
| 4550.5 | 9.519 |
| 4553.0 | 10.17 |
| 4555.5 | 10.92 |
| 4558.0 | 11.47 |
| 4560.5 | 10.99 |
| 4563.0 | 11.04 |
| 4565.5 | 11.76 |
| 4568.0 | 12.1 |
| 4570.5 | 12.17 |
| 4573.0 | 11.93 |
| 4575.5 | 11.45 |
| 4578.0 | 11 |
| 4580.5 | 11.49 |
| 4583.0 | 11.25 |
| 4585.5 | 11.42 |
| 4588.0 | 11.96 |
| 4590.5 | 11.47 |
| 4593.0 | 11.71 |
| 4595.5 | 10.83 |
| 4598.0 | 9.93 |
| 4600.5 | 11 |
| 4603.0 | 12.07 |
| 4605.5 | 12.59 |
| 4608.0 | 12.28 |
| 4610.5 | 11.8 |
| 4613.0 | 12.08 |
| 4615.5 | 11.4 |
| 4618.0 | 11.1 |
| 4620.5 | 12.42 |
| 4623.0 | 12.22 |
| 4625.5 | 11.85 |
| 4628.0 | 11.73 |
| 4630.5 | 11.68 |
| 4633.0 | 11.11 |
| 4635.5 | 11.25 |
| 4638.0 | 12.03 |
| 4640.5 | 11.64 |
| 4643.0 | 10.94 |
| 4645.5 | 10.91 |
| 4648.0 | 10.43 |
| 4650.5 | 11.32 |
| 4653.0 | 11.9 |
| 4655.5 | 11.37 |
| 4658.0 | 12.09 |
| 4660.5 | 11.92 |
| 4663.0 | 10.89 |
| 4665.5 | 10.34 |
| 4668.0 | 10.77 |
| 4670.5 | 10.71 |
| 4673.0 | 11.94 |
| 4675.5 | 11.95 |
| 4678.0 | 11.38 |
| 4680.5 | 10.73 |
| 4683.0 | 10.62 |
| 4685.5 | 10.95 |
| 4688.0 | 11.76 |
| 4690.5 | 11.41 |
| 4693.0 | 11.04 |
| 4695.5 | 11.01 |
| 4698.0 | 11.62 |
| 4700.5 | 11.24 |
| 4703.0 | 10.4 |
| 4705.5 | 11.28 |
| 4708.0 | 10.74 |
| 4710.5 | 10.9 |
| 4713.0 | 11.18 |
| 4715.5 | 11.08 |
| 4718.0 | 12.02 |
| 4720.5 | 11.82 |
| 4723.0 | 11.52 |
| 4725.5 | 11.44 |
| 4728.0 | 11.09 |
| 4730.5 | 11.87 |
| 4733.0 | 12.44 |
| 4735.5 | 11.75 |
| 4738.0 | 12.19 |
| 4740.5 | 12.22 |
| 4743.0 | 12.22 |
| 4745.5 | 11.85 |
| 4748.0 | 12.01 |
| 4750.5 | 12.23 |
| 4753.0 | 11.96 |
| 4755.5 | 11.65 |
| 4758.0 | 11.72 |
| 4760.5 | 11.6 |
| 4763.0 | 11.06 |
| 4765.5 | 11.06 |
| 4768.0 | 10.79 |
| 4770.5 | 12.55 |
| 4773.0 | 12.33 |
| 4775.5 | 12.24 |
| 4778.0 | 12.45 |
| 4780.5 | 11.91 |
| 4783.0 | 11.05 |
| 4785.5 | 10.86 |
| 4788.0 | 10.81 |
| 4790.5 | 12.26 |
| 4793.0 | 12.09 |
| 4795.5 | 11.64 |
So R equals 3.83 angstroms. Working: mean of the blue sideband 11.7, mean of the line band 11.2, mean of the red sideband 11.7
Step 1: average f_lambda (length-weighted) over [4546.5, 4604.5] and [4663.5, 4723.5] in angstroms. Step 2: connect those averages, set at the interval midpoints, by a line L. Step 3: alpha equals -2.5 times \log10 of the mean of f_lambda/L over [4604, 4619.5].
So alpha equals -0.06 mag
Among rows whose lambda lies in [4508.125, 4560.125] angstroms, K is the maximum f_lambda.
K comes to 12.48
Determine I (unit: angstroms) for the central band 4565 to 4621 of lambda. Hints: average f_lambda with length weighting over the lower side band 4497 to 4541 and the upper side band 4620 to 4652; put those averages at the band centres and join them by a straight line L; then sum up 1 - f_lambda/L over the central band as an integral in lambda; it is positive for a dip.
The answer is -1.10 angstroms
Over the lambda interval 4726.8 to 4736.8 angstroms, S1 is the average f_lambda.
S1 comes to 11.8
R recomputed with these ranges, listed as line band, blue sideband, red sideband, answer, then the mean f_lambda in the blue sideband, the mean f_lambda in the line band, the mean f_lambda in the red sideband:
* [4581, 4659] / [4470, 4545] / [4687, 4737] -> -1.9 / 11.1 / 11.5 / 11.4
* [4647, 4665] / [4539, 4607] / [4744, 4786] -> 0.1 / 11.2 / 11.4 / 11.7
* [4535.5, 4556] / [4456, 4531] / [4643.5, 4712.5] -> 0.9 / 10.9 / 10.5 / 11.2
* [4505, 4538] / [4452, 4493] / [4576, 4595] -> -0.8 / 10.5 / 11.2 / 11.4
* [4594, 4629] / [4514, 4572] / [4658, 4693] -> -1.9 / 10.9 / 11.7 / 11.2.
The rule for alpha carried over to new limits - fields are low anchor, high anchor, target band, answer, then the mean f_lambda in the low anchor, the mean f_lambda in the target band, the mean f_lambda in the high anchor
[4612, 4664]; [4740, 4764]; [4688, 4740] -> 0.030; 11.5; 11.4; 11.8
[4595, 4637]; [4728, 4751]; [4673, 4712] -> 0.067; 11.6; 11.2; 12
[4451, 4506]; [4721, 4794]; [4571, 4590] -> -0.045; 10.7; 11.5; 11.8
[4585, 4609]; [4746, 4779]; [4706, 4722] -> 0.041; 11.5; 11.3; 11.8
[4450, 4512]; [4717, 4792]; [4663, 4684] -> 0.042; 10.8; 11.1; 11.8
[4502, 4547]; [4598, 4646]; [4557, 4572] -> -0.026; 11.1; 11.6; 11.7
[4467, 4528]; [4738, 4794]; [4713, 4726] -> 0.012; 11.2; 11.5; 11.8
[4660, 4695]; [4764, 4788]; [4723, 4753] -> -0.043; 11.2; 11.9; 11.6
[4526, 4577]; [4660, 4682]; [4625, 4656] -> -0.029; 10.9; 11.4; 11.1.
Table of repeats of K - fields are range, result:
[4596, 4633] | 12.59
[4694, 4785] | 12.55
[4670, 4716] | 11.95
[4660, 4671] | 11.92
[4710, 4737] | 12.44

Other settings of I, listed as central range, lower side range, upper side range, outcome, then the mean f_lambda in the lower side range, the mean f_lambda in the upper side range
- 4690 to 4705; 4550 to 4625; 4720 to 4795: 0.7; 11.5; 11.8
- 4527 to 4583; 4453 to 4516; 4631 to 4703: 0.3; 10.8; 11.2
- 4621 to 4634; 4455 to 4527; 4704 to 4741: -0.6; 10.9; 11.5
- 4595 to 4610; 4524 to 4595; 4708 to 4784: -0.4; 11.1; 11.7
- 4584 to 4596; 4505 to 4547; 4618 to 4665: -0.2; 11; 11.5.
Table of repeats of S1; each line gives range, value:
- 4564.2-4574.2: 12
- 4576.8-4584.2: 11.2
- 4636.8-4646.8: 11.4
